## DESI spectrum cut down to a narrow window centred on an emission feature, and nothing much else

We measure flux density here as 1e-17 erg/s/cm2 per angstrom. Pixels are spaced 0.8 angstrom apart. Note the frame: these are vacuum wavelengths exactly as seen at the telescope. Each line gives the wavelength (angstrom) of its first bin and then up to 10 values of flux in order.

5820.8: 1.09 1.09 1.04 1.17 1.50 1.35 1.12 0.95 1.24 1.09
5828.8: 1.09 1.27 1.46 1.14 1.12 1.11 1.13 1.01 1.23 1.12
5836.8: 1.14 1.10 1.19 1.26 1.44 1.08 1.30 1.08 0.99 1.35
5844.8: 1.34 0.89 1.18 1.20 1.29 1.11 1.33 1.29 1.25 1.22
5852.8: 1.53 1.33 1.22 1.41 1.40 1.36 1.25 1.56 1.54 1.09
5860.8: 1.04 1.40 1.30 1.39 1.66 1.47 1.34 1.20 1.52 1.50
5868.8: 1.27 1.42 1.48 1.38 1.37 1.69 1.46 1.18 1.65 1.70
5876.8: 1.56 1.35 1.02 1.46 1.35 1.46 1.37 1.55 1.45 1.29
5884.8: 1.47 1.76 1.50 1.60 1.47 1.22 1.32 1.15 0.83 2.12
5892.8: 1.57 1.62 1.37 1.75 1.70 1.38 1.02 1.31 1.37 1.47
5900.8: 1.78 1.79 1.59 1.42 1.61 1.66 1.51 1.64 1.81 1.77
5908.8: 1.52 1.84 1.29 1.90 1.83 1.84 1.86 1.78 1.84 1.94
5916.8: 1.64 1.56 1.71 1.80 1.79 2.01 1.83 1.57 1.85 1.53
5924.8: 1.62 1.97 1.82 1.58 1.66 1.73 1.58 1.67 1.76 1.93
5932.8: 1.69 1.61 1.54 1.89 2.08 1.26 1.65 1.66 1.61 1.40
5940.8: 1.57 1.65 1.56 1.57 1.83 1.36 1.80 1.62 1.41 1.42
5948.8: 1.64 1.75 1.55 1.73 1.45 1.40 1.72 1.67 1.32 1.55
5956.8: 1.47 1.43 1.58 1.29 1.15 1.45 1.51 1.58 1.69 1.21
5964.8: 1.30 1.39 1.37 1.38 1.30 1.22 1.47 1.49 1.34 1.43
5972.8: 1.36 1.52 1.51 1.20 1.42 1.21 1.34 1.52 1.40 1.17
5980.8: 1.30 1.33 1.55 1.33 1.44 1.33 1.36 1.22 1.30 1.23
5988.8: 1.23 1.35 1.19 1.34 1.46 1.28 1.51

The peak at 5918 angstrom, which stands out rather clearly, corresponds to C III] 1909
